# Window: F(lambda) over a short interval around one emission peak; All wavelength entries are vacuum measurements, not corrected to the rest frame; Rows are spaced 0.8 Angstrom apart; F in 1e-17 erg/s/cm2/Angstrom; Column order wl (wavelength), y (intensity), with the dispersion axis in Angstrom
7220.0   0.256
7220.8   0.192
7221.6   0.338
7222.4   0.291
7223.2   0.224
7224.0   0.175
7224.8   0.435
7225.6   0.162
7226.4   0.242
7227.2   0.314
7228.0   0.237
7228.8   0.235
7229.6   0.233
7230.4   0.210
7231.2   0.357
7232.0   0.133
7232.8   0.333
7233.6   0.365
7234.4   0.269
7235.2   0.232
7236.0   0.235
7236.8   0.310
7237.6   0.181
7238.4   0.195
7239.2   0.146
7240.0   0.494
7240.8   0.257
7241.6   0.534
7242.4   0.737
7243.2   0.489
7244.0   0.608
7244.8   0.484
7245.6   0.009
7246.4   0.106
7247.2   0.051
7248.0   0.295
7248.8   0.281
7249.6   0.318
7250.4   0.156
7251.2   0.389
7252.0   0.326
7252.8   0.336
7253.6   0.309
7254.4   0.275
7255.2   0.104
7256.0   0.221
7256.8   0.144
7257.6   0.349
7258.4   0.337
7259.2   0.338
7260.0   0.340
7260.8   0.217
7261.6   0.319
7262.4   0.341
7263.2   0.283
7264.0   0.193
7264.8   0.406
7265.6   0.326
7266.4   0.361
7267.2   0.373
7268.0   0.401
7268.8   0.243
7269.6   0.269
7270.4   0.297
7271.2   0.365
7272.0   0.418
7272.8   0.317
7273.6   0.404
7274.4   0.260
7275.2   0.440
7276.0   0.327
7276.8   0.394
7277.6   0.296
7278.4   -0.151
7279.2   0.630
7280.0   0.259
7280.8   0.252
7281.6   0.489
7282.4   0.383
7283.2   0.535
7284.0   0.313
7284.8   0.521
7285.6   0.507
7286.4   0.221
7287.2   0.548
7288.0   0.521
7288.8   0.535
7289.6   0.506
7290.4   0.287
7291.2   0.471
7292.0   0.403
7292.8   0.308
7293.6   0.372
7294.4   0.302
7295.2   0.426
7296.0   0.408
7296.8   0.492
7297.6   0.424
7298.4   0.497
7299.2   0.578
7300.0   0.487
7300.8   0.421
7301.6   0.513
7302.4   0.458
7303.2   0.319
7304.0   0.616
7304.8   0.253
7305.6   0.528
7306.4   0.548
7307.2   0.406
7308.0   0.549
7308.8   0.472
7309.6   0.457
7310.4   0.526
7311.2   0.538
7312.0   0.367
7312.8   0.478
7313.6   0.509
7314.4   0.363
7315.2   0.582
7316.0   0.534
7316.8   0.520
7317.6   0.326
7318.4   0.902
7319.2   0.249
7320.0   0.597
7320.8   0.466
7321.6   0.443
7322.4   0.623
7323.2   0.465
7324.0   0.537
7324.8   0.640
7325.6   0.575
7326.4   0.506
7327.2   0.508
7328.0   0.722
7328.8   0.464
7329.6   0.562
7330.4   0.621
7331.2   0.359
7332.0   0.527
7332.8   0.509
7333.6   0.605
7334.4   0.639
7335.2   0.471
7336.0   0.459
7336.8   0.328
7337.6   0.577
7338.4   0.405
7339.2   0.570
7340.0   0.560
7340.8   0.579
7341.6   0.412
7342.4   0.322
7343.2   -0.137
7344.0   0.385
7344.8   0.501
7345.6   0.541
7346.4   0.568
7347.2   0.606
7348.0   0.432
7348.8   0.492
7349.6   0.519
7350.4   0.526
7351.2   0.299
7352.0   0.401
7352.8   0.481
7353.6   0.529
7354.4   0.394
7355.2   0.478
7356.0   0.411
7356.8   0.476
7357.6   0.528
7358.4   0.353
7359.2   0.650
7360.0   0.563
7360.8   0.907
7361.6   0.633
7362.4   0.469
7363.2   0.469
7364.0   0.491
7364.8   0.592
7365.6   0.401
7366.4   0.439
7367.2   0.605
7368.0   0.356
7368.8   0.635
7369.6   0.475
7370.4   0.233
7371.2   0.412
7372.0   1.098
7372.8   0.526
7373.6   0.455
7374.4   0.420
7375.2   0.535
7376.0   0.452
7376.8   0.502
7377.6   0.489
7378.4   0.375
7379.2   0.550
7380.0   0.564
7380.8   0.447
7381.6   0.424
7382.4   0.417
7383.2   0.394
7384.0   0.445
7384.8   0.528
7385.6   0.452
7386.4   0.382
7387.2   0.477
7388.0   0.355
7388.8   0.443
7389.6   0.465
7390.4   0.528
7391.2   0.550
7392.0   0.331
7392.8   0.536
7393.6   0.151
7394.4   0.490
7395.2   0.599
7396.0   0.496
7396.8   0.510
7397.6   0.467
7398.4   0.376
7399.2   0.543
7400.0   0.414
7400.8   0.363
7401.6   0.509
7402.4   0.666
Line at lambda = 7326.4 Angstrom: Mg II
